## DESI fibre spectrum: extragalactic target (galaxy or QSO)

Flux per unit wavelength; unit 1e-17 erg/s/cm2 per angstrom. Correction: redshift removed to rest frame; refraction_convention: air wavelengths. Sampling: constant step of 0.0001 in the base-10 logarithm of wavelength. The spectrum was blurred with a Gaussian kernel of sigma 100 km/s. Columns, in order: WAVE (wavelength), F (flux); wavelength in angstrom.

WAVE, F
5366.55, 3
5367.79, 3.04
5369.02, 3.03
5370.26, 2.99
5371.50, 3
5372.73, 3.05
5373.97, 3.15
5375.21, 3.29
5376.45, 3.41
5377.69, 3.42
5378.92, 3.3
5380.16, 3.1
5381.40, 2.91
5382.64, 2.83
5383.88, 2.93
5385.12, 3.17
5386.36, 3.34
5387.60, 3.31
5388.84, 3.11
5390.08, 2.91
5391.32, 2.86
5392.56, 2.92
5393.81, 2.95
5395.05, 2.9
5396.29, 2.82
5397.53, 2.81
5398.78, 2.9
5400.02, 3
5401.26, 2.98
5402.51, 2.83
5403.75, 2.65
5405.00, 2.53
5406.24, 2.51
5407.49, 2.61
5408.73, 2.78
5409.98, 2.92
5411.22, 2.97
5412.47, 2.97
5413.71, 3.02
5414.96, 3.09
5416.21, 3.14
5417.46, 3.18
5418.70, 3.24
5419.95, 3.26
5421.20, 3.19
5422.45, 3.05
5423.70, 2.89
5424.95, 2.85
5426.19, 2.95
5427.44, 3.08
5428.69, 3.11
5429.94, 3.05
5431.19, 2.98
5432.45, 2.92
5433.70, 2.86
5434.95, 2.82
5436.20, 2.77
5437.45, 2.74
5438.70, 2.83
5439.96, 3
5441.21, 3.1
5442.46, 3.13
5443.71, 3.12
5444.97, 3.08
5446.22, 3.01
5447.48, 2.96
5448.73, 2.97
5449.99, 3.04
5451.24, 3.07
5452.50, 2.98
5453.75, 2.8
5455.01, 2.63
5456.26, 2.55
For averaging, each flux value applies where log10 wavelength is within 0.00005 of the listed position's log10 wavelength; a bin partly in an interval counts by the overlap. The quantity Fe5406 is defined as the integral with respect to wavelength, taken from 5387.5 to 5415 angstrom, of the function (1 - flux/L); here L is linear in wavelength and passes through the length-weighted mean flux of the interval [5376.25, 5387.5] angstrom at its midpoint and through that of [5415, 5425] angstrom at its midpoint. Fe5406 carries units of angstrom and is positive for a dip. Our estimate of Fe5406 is 2.29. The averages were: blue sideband 3.16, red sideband 3.11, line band 2.87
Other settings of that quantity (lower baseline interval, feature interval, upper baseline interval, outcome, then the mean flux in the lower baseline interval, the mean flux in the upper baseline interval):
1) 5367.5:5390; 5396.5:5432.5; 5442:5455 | 1.3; 3.13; 3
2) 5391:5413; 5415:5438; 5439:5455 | -0.7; 2.83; 3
